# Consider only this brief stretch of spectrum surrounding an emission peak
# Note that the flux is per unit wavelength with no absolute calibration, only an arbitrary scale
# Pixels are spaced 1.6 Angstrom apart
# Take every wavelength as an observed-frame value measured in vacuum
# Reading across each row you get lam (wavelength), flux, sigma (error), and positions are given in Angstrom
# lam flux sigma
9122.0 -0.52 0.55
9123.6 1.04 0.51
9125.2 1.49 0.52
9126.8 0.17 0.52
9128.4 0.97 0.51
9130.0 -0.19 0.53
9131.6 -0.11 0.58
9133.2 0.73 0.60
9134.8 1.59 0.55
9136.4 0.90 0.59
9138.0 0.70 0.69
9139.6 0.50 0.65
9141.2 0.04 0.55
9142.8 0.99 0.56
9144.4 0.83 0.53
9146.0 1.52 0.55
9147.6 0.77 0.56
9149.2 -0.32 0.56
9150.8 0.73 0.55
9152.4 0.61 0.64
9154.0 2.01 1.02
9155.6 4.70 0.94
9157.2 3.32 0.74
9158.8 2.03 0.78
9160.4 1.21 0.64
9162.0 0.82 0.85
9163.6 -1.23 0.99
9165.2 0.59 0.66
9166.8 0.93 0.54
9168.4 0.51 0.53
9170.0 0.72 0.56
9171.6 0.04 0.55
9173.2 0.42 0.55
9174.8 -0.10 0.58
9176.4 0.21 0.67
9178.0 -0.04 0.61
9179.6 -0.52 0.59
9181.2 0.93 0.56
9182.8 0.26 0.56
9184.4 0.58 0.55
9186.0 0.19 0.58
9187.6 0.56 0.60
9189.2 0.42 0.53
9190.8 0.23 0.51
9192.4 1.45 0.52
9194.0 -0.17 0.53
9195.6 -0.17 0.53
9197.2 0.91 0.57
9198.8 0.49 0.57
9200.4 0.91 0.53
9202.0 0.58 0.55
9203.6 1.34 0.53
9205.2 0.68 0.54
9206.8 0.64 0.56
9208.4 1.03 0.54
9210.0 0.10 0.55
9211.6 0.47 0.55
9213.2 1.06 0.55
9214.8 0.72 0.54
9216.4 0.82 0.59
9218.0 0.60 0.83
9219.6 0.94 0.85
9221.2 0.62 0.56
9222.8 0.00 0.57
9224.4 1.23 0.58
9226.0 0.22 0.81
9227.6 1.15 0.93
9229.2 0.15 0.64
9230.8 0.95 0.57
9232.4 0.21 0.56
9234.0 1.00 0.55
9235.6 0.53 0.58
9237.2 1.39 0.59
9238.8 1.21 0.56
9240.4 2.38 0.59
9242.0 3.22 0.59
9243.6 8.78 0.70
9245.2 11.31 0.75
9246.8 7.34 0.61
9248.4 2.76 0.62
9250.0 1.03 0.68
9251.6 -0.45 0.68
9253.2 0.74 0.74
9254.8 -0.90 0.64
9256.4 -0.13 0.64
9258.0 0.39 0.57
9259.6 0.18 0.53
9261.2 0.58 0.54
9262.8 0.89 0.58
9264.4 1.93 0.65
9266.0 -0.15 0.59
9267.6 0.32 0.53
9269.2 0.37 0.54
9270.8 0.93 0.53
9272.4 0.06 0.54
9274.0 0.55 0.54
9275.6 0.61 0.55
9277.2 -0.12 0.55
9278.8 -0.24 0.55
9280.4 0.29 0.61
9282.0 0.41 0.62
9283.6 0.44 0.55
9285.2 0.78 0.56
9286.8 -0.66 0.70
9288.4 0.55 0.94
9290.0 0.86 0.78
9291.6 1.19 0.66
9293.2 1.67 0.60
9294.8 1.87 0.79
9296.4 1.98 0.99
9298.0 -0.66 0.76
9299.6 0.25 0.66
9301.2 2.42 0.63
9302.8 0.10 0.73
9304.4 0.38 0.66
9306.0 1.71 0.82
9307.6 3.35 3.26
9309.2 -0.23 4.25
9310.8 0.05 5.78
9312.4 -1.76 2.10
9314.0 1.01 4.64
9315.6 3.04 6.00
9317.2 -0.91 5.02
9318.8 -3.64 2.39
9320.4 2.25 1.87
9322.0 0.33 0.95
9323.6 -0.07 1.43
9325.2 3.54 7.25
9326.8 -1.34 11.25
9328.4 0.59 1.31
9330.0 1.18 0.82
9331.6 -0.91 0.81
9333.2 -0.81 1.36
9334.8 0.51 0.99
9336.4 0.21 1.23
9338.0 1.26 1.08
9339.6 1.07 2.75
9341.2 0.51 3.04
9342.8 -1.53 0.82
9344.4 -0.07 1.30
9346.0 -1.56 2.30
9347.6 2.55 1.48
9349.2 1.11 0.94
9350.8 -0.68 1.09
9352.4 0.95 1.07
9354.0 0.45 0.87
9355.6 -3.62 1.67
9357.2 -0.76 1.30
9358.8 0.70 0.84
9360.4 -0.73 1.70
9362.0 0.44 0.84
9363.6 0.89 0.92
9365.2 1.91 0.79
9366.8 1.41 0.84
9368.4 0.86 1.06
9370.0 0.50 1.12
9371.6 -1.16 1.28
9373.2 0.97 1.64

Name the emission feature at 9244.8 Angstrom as [O III]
